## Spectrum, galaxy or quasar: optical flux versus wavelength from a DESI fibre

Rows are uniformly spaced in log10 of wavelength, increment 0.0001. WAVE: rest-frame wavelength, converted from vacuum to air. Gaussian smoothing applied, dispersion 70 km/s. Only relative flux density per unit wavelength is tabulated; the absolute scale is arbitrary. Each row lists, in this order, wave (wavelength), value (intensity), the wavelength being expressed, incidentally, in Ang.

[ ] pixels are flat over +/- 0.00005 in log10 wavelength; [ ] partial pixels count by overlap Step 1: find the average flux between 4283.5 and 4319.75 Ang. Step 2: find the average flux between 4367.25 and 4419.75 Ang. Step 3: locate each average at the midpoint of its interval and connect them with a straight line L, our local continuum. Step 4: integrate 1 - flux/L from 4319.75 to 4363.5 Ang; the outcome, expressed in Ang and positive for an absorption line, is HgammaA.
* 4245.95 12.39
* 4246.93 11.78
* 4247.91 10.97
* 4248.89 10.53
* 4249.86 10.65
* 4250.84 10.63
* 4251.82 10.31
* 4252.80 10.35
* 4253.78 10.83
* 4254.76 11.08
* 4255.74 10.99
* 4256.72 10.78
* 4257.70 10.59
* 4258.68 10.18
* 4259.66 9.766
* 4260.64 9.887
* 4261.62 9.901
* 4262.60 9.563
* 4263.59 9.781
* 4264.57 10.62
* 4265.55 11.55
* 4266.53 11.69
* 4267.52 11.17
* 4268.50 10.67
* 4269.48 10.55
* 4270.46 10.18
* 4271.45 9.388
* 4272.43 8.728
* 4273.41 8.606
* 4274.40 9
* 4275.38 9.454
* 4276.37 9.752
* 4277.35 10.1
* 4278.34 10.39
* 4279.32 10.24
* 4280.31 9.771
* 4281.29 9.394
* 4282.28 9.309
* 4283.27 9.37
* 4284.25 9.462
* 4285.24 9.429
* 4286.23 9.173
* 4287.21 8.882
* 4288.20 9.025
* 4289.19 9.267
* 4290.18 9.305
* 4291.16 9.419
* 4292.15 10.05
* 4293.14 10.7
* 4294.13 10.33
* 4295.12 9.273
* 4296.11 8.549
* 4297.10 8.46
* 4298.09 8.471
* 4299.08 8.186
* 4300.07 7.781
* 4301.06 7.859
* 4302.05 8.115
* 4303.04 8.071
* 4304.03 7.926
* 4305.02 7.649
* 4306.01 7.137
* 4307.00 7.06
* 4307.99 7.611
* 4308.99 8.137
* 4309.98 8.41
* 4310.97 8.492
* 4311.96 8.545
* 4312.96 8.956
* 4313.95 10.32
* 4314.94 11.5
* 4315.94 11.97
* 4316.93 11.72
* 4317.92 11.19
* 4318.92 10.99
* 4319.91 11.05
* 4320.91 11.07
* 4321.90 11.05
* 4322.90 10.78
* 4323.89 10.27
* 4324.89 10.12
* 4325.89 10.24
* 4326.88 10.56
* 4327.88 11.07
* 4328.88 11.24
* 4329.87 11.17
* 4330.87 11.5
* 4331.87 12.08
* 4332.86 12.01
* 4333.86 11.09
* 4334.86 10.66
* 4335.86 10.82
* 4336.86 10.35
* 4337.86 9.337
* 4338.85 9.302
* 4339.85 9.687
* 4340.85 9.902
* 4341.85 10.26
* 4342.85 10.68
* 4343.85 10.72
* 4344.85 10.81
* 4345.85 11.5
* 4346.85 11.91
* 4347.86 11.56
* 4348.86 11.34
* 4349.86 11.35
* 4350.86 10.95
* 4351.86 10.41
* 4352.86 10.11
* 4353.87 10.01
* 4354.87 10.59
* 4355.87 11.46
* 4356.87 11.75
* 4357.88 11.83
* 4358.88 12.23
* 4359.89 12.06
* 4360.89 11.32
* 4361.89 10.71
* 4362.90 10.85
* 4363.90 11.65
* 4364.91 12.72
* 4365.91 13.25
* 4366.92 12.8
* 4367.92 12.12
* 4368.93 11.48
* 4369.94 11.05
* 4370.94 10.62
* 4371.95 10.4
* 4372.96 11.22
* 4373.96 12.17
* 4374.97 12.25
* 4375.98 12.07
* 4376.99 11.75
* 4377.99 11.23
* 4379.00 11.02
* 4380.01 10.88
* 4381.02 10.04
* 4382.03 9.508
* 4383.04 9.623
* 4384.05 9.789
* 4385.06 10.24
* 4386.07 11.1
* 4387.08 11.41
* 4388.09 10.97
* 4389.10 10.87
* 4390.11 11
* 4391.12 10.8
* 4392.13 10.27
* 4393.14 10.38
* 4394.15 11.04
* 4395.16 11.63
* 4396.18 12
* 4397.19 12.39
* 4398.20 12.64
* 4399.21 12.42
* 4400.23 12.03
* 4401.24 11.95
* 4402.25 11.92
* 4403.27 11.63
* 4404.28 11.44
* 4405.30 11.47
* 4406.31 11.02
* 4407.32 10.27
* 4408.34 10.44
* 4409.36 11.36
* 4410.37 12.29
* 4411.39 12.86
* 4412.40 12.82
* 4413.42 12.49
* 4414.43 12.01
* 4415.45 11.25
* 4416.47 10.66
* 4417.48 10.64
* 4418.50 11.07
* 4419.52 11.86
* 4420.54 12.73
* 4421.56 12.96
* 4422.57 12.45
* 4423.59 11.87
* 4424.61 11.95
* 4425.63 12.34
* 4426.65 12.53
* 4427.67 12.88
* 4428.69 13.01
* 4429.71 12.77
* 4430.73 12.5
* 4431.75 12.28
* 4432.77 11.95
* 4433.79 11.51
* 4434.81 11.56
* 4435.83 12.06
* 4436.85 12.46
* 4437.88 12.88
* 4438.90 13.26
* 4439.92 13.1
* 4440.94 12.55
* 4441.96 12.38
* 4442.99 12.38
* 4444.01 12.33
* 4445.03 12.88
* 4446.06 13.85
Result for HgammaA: -3.6 Ang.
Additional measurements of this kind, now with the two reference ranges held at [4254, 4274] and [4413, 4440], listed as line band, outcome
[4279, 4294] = 1.4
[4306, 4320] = 1.7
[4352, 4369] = -0.2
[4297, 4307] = 2.6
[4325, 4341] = 0.6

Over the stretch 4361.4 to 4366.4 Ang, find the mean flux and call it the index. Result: 11.8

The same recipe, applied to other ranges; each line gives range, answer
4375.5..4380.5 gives 11.4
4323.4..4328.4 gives 10.4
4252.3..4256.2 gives 10.8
